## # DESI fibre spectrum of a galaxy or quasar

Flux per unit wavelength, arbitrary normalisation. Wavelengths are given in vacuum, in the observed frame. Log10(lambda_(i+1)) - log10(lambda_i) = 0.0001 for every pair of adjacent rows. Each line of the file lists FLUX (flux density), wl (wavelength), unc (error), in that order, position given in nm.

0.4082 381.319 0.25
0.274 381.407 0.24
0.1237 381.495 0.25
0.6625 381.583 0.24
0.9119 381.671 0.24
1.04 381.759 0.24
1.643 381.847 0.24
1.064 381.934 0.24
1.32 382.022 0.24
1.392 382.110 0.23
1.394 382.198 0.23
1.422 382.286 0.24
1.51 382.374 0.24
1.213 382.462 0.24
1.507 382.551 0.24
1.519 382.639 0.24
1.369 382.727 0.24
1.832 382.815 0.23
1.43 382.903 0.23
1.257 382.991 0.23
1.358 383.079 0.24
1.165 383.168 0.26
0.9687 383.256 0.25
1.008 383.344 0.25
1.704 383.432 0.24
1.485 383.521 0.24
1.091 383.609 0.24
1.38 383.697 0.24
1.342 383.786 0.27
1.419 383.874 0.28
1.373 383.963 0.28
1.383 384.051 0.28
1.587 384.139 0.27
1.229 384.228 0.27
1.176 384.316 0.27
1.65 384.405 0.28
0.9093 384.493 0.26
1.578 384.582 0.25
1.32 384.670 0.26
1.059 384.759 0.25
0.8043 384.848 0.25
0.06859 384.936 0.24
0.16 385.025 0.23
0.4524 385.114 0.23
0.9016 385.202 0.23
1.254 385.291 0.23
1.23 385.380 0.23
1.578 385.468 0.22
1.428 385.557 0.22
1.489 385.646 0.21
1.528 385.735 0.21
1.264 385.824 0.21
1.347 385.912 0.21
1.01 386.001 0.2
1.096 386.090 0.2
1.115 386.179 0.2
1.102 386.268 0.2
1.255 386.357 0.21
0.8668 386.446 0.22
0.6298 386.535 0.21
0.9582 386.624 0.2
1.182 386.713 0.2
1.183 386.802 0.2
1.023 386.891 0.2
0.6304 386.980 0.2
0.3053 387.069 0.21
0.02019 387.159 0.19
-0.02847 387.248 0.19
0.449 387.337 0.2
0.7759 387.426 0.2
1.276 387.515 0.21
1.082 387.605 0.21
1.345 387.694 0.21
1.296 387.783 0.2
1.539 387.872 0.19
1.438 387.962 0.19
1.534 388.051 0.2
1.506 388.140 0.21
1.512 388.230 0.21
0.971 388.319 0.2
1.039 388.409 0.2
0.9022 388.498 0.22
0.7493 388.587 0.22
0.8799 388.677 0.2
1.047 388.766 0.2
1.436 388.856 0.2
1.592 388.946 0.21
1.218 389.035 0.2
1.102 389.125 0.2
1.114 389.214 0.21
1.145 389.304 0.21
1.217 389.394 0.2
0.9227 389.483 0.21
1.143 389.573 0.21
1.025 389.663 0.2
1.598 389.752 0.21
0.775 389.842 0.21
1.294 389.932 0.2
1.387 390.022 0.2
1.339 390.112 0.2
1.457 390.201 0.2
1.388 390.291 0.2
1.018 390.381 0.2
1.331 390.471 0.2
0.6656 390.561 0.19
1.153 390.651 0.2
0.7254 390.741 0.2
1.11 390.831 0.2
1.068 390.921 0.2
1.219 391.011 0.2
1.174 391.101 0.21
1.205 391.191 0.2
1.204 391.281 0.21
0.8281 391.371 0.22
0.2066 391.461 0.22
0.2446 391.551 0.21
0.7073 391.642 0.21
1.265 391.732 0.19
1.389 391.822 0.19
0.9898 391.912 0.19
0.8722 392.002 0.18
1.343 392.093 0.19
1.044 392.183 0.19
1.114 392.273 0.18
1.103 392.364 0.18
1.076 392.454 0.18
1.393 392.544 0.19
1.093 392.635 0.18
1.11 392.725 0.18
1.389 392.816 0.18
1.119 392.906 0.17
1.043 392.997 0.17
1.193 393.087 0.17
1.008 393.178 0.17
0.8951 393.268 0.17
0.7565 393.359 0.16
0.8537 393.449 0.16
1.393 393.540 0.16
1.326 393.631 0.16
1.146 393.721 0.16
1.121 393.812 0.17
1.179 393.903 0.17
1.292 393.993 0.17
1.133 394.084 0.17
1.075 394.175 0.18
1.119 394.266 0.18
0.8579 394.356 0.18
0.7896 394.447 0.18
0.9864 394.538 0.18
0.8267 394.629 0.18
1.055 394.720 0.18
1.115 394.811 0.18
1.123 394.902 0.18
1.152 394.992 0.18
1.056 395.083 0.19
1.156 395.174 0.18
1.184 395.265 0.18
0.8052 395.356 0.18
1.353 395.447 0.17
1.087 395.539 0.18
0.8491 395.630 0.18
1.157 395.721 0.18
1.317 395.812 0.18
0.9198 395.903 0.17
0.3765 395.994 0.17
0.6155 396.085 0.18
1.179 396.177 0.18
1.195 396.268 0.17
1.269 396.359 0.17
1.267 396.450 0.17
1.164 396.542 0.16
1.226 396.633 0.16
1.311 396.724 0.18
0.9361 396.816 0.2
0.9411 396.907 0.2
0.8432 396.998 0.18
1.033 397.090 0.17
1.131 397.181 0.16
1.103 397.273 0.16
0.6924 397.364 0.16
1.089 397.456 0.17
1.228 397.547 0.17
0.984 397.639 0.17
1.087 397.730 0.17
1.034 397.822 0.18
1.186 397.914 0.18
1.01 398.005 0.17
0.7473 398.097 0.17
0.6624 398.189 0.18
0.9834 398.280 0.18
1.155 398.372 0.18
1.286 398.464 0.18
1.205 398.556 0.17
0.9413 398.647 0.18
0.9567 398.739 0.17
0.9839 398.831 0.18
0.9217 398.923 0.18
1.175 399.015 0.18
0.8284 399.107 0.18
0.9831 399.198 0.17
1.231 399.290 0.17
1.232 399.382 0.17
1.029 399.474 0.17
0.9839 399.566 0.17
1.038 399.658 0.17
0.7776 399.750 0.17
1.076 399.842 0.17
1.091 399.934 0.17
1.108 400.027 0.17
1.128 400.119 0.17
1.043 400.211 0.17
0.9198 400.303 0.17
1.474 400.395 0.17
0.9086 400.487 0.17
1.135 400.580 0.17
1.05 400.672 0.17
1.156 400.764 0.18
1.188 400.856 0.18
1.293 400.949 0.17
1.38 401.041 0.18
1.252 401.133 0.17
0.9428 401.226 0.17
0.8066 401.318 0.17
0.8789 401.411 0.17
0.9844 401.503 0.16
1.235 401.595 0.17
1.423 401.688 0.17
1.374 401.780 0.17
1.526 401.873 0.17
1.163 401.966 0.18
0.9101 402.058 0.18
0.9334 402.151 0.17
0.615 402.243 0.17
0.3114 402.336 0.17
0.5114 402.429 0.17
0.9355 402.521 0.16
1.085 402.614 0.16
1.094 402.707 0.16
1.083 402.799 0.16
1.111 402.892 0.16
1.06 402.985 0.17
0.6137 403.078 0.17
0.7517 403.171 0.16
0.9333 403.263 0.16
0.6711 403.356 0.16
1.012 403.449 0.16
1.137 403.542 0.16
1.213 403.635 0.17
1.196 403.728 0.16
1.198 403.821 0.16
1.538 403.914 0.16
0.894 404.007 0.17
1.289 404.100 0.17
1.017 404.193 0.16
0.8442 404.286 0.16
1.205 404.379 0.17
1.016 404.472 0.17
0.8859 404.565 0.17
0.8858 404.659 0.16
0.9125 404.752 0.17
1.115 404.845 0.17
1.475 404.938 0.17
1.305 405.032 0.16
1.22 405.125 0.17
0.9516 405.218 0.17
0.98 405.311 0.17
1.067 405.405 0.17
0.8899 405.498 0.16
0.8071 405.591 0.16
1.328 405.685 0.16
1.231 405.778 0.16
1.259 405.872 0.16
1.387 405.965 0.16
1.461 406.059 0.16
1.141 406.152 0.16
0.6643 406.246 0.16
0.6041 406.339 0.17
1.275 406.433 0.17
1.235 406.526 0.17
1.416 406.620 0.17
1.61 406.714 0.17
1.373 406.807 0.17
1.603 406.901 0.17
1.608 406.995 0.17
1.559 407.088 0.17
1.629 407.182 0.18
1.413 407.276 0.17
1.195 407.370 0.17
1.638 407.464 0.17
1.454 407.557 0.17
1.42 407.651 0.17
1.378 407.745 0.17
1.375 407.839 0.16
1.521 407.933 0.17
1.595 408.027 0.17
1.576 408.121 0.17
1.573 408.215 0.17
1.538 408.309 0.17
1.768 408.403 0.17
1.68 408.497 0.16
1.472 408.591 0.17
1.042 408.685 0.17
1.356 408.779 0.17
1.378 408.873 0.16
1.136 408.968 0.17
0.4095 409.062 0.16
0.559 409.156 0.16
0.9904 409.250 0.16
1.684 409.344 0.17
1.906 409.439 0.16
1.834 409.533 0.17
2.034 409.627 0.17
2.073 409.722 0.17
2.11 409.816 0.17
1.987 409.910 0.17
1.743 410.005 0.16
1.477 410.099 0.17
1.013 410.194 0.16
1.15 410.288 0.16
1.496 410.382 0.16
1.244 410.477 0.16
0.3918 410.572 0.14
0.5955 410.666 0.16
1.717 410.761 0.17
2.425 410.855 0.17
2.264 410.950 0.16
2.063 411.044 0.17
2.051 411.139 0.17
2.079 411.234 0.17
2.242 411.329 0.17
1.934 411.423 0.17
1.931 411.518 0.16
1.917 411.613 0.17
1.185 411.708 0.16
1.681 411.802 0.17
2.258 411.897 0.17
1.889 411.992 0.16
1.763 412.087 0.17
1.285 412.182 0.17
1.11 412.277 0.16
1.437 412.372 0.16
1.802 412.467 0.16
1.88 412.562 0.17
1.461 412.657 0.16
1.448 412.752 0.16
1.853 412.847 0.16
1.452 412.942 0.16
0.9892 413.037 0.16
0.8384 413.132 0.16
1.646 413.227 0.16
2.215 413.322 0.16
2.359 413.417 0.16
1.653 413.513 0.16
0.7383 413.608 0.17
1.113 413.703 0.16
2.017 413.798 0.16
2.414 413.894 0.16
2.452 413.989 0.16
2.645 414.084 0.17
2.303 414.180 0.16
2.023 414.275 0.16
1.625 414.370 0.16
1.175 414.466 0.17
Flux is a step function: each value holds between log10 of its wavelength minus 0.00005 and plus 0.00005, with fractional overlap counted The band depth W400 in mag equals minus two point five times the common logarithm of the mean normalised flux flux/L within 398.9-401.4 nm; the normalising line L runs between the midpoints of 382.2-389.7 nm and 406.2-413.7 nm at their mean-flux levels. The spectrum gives 0.26 mag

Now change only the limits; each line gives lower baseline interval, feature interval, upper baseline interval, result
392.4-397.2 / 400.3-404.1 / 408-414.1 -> 0.25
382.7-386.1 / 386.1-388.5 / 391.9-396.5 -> 0.18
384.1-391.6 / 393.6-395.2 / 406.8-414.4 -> 0.14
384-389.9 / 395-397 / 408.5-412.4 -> 0.20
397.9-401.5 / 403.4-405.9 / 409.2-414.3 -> 0.19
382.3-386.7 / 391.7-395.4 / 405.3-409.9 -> 0.17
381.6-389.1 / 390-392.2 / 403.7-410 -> 0.15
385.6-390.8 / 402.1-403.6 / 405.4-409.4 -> 0.40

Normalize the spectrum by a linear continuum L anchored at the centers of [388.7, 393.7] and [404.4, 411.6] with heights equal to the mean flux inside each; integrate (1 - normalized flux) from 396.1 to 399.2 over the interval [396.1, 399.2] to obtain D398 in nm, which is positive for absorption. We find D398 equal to 0.439 nm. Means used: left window 1.11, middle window 1.05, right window 1.41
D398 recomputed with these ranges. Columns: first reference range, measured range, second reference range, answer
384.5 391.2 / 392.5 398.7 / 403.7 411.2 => 0.64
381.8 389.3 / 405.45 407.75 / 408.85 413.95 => 0.33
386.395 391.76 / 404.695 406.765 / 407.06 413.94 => 0.43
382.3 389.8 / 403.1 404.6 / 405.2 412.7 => 0.38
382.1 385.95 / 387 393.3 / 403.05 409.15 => 0.89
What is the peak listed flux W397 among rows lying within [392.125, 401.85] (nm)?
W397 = 1.474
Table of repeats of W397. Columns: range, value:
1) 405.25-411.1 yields 2.425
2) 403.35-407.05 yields 1.61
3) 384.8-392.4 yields 1.598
